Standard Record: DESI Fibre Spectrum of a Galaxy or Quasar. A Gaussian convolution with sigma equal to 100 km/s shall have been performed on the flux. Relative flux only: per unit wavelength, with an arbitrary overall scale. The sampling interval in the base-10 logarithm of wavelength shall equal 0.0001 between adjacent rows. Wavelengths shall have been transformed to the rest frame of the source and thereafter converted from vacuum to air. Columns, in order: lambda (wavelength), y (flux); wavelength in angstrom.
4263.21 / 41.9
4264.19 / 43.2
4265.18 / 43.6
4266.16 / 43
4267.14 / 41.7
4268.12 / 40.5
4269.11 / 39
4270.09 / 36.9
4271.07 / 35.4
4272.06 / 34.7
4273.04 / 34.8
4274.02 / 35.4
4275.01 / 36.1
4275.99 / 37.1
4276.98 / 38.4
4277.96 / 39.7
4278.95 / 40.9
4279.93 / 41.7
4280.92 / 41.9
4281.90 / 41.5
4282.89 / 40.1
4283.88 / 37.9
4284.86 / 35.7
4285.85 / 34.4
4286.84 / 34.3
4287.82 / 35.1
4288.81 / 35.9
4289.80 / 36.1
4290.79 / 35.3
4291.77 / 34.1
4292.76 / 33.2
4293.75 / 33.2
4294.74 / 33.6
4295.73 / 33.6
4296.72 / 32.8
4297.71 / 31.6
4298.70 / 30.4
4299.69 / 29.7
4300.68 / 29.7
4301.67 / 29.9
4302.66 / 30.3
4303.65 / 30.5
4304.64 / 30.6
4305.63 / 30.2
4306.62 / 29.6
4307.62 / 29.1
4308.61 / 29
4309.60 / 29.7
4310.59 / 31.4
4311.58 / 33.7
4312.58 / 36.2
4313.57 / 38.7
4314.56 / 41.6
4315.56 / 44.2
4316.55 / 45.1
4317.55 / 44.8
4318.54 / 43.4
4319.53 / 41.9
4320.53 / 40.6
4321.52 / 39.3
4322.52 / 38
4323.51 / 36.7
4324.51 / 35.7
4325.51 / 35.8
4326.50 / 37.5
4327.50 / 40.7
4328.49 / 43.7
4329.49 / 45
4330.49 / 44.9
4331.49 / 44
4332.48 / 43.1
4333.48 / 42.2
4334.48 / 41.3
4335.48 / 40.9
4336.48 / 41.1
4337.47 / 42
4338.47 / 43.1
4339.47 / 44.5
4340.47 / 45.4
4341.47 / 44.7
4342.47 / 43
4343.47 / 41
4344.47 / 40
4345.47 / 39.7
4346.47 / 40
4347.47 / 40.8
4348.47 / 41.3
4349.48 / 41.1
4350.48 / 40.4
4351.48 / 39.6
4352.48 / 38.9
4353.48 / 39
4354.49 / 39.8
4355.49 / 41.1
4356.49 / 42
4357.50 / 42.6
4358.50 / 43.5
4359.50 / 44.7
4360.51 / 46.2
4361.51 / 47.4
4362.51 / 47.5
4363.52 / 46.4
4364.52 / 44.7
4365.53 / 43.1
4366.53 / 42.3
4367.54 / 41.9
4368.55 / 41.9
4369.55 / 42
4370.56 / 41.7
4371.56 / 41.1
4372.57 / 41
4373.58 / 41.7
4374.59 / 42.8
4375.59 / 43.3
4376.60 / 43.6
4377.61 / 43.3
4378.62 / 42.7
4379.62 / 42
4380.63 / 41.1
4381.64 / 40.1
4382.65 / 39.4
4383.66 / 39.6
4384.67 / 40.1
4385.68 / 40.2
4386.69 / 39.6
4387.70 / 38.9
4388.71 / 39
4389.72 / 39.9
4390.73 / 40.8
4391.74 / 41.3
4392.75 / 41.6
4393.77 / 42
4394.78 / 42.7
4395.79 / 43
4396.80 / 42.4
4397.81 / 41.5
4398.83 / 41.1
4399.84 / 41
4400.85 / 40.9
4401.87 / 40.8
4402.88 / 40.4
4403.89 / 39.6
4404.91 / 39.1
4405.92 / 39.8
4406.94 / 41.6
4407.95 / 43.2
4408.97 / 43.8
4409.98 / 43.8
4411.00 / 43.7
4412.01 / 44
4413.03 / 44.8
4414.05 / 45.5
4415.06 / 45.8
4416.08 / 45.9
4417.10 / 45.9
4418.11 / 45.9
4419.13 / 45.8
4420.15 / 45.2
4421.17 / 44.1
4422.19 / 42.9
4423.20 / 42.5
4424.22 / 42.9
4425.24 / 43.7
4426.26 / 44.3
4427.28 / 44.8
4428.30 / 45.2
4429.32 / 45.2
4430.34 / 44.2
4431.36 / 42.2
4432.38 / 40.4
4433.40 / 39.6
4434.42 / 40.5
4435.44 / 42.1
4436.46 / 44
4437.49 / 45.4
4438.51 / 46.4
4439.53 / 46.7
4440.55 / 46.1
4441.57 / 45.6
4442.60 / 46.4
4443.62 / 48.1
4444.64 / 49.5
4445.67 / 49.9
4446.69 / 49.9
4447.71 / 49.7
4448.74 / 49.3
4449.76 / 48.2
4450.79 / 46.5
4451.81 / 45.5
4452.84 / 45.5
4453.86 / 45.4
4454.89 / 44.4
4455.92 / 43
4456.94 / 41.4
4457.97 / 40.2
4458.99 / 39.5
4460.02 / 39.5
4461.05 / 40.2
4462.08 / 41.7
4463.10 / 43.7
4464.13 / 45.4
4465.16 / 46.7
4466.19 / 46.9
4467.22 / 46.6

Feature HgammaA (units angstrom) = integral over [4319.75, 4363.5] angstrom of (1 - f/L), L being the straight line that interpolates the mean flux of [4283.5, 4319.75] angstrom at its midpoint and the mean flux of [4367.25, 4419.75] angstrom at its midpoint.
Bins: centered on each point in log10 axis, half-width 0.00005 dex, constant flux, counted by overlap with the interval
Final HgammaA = -4.6 angstrom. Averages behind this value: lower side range 34.4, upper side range 42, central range 41.7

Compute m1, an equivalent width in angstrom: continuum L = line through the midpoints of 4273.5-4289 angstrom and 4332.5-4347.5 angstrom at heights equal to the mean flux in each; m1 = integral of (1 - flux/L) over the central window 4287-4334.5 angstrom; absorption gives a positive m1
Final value 4.5 angstrom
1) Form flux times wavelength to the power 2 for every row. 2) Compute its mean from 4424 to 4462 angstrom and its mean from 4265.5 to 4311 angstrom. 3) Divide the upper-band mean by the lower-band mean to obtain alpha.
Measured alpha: 1.4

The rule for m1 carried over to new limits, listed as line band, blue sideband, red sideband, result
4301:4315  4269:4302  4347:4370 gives 2.1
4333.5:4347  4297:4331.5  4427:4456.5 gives -1.4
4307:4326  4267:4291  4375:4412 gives 0.6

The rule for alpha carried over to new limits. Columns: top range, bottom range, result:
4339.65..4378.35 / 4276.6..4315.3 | 1.27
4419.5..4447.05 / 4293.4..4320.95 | 1.37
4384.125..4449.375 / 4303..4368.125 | 1.12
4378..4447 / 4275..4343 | 1.20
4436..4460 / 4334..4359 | 1.16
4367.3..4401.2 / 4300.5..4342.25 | 1.11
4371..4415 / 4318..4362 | 1.03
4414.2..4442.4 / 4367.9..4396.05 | 1.09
